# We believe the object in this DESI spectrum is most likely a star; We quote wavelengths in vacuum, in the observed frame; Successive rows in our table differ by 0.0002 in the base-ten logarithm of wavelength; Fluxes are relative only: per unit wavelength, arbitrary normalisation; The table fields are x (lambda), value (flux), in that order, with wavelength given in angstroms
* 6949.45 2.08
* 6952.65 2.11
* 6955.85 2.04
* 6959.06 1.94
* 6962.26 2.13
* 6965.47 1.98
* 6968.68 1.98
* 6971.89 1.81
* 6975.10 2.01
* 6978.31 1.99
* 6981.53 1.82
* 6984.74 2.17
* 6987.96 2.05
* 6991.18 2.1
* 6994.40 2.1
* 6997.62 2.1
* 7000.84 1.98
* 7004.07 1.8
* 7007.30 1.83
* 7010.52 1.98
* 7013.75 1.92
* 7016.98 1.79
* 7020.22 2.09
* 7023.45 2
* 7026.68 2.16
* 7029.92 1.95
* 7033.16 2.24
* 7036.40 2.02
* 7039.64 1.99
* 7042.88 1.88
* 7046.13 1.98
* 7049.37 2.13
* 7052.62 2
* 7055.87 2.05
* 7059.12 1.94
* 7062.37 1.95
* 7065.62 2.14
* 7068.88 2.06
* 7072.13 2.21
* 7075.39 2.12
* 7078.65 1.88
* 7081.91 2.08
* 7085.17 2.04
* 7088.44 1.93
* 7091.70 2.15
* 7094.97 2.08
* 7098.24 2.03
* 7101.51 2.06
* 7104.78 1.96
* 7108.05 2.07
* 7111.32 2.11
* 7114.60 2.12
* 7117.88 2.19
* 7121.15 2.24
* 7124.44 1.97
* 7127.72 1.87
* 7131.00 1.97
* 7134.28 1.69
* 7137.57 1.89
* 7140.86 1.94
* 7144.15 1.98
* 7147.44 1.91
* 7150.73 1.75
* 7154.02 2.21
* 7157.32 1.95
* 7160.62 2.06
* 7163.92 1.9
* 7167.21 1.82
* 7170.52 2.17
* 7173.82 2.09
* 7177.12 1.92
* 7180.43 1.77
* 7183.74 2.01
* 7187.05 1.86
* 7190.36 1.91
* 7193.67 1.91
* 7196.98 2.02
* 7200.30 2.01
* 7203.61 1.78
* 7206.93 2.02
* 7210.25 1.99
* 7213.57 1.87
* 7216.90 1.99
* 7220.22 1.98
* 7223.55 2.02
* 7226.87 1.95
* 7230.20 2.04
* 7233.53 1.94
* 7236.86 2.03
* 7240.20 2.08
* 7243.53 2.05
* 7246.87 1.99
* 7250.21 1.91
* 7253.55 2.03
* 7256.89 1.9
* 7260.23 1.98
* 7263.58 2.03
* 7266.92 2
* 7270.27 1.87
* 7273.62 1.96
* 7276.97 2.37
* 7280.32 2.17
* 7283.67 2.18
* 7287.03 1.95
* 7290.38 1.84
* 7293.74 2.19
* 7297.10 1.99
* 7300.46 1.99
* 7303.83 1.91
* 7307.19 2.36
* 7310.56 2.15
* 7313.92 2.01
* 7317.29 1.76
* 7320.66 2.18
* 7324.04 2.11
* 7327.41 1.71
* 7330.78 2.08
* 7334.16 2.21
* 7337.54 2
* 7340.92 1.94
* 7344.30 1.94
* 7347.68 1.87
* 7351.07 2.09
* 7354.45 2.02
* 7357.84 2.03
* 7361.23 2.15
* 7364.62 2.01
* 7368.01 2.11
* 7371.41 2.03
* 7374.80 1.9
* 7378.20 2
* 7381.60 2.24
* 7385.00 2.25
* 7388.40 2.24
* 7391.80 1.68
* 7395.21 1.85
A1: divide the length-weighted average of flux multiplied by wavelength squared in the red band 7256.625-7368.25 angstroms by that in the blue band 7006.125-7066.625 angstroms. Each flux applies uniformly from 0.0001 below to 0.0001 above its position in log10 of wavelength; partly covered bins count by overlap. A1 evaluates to 1.10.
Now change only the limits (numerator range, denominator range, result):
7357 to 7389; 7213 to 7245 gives 1.09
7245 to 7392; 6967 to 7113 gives 1.09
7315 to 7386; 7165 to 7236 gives 1.08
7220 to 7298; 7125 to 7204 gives 1.07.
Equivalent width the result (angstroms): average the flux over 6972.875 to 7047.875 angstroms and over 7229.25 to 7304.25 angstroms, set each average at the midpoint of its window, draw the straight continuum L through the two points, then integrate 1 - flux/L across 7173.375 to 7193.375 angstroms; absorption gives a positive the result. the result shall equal 0.95 angstroms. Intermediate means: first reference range 2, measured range 1.92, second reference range 2.02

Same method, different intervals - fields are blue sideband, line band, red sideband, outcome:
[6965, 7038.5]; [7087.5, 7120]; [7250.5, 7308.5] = -1.06 angstroms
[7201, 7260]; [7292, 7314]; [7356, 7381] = -0.88 angstroms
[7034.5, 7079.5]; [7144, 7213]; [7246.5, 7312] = 2.78 angstroms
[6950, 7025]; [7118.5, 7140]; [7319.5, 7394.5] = 0.59 angstroms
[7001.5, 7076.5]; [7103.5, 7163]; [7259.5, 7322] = 0.91 angstroms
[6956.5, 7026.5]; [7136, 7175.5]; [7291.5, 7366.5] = 0.67 angstroms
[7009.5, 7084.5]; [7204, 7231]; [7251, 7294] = 0.76 angstroms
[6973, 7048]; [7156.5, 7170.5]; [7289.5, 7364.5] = 0.36 angstroms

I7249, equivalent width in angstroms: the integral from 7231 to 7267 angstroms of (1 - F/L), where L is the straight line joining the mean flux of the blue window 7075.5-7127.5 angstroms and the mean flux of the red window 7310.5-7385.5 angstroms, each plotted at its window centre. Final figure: 0.8 angstroms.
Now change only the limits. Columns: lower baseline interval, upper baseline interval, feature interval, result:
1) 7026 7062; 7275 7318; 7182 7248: 2.74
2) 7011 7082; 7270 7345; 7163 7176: 0.23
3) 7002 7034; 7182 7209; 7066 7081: -0.87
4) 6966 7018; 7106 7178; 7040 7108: -1.81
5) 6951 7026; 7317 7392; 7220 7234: 0.20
